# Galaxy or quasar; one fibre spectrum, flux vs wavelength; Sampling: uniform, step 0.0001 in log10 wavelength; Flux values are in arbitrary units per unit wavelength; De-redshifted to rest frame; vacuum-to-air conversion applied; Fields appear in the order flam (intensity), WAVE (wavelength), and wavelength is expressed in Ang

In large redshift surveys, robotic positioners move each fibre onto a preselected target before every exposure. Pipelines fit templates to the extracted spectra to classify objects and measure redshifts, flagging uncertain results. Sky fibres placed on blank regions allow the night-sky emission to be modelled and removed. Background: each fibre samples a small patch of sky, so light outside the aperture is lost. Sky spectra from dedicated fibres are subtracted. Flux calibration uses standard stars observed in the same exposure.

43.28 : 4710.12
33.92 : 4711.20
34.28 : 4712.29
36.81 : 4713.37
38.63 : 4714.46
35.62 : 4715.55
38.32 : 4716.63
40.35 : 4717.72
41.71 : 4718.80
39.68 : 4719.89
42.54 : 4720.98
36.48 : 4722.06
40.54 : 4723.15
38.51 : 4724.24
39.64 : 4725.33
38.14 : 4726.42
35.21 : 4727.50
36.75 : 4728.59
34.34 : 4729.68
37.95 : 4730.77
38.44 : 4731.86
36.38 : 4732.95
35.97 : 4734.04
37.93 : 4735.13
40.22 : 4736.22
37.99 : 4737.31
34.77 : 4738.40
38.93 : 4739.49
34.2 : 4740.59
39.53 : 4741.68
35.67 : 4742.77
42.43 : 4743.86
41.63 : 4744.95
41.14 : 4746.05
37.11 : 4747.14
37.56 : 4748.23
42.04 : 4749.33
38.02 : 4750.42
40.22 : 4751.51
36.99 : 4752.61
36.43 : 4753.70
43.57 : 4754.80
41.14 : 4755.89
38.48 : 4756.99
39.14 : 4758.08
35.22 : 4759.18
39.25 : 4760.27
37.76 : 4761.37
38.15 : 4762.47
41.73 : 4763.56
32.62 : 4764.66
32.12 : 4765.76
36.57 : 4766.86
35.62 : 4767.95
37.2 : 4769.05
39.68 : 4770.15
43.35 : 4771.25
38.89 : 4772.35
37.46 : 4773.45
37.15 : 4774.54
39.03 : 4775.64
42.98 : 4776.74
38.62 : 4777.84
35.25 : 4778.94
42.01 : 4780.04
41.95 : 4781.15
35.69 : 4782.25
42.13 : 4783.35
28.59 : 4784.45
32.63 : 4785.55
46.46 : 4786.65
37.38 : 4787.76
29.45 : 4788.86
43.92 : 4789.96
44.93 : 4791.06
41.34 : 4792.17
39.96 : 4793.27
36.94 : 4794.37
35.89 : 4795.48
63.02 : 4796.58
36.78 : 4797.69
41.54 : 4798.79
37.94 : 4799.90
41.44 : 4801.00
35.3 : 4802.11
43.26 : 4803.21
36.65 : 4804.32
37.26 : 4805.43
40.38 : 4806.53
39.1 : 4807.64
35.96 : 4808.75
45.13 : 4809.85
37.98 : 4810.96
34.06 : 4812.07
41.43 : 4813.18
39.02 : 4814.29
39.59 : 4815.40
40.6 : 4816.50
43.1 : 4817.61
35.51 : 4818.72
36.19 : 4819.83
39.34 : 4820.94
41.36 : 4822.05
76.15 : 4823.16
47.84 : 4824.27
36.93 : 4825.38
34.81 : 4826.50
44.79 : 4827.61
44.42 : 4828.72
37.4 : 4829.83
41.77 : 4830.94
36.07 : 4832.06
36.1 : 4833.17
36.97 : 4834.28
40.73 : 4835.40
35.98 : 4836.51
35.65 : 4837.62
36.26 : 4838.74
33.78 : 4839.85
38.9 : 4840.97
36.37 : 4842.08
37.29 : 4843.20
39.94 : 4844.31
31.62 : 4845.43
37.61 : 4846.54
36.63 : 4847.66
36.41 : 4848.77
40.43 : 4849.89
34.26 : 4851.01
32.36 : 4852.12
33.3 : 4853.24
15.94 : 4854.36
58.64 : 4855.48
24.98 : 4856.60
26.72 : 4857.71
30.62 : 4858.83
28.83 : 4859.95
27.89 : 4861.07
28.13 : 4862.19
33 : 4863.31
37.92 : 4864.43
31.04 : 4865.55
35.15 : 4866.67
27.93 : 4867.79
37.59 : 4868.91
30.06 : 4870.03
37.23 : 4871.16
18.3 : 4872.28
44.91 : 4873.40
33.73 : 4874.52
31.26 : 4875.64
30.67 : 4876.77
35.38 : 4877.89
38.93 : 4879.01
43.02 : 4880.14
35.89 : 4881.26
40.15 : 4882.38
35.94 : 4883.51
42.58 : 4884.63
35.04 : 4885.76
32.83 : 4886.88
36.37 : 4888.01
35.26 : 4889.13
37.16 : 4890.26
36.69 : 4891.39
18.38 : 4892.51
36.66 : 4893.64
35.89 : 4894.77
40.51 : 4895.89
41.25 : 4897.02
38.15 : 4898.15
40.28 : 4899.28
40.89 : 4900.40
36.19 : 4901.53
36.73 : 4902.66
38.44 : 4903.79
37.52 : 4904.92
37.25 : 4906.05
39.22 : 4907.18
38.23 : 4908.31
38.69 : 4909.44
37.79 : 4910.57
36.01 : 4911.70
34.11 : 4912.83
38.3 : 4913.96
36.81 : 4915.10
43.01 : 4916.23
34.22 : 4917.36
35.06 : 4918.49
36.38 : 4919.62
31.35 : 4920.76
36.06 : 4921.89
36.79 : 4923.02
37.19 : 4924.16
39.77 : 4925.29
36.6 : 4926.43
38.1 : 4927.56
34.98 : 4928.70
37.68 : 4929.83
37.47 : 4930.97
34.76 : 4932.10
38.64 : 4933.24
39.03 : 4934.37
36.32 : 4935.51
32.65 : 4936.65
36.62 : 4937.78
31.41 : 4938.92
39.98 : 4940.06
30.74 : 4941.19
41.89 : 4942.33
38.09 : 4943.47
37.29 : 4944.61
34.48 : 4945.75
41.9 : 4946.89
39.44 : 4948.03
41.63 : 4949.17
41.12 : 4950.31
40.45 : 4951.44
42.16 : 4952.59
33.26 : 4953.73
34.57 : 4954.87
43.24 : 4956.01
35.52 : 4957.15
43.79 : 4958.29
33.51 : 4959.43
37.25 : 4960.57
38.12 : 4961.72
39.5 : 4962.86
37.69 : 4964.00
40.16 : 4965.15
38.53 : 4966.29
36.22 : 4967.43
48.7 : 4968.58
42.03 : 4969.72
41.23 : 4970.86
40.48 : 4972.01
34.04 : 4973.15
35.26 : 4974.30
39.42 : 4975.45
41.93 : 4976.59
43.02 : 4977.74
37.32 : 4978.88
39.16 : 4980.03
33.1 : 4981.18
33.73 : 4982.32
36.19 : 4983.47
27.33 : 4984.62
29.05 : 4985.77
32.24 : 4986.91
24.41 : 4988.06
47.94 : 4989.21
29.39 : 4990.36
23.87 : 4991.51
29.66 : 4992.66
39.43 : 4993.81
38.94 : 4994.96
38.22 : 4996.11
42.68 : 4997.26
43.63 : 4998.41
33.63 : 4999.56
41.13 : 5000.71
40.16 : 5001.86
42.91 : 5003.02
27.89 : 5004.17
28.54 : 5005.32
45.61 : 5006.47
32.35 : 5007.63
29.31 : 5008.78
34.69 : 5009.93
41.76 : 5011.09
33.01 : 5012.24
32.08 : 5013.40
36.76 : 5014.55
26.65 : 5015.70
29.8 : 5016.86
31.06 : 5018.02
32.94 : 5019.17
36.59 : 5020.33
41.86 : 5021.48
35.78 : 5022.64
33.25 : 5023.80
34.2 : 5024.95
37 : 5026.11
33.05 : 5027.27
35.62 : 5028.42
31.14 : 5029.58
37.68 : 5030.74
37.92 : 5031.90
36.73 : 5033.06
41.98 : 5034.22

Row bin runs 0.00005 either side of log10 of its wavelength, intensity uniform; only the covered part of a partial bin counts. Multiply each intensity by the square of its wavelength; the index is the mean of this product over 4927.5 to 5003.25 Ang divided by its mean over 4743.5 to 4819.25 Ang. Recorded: 1.0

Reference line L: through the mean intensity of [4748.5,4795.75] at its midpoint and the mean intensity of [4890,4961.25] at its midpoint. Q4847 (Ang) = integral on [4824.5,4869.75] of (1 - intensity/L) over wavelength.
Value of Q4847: 3.0 Ang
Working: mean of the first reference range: 38.5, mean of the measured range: 35.3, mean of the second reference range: 37.2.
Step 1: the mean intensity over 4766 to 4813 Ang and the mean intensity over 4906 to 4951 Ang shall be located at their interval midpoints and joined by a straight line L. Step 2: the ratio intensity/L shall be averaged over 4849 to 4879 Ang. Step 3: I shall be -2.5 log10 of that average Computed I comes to 0.17 mag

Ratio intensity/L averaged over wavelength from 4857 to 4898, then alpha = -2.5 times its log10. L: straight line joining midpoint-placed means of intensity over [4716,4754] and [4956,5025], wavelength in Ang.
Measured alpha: 0.09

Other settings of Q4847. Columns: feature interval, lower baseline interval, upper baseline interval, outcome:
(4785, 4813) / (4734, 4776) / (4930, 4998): -1.27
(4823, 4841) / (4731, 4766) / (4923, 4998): -1.08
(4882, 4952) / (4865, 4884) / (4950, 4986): -1.84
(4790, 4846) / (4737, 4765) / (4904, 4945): -3.16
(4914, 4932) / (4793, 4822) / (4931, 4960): 0.61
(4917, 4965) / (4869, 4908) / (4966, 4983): 0.67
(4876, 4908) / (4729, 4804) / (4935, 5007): 0.82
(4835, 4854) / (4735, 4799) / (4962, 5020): 0.93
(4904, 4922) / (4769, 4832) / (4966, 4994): 0.34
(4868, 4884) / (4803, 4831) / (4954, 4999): 1.85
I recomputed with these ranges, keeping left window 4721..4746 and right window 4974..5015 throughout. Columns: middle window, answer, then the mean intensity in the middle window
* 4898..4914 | -0.04 mag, 37.8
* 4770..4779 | -0.05 mag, 39.4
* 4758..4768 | 0.03 mag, 36.8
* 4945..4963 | -0.08 mag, 38.7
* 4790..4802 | -0.12 mag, 41.8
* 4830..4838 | -0.02 mag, 37.6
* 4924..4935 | -0.03 mag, 37.4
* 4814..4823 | -0.10 mag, 41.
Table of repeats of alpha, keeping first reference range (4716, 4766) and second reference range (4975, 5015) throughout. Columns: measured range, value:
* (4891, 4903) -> 0.006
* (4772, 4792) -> -0.020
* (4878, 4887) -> -0.038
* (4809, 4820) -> -0.048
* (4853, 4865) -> 0.182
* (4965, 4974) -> -0.116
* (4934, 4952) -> -0.042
